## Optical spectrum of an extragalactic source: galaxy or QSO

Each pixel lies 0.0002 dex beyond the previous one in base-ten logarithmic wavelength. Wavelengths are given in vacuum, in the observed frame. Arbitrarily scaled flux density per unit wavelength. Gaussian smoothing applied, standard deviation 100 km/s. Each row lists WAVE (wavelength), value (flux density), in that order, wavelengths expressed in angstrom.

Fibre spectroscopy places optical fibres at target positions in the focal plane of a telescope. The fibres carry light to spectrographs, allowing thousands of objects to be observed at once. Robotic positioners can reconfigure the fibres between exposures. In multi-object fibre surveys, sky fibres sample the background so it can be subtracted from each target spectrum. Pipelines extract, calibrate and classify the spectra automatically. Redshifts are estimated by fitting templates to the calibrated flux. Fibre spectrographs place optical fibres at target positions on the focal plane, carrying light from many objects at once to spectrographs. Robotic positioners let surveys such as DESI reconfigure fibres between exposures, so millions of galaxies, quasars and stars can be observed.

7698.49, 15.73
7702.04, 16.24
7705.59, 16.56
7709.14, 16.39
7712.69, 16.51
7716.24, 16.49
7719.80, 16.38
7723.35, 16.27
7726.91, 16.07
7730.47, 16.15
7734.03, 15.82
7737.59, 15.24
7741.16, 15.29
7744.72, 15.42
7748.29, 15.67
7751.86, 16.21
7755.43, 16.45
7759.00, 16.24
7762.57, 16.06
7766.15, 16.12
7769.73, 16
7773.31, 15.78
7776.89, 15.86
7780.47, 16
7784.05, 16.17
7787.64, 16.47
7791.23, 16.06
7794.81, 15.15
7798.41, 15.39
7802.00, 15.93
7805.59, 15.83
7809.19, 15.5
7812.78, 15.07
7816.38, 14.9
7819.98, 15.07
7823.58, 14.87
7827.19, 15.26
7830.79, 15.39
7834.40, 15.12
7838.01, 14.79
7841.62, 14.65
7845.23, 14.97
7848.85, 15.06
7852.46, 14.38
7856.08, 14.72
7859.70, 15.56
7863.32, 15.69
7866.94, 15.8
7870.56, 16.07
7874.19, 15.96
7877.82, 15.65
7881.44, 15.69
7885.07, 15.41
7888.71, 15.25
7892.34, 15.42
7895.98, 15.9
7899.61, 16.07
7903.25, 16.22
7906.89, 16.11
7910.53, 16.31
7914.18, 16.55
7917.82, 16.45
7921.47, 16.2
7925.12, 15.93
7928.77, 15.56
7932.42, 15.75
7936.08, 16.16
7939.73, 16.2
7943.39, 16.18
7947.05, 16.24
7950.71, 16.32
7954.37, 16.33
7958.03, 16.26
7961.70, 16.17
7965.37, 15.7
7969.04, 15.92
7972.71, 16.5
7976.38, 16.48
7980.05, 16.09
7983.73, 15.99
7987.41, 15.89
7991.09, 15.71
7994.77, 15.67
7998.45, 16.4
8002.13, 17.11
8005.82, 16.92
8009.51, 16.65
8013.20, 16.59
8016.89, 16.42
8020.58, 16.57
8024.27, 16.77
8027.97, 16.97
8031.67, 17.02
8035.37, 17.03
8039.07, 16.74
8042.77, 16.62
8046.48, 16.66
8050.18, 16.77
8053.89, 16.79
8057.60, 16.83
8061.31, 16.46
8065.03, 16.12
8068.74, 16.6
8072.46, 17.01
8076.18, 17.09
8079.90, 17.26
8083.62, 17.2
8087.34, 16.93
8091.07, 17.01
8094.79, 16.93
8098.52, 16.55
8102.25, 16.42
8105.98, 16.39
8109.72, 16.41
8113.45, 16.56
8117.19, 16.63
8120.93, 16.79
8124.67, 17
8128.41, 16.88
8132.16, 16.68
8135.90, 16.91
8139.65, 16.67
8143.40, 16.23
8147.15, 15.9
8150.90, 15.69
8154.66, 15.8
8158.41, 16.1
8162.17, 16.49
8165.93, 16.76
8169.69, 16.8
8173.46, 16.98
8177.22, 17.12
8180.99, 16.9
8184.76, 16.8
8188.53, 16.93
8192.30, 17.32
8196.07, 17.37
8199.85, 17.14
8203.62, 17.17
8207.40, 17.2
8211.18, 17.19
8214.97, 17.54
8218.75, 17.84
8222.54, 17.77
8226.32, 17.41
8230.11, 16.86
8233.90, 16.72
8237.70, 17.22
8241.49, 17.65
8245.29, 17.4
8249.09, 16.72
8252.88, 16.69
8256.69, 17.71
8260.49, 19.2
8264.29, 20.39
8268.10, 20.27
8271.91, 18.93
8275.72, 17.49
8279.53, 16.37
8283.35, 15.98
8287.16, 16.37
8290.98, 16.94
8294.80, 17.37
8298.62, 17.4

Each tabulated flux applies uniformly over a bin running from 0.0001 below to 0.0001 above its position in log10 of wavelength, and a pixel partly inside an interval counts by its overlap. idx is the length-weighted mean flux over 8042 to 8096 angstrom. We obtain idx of 16.8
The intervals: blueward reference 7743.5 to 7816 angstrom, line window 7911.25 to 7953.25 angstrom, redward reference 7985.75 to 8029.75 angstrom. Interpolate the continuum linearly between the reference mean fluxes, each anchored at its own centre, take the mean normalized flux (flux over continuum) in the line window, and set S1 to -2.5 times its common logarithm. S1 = 0.01 mag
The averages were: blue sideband 15.9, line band 16.1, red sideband 16.5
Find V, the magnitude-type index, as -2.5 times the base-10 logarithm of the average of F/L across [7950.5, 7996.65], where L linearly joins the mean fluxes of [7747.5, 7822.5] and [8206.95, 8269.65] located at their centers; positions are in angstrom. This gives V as 0.036 mag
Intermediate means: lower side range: 15.8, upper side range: 17.8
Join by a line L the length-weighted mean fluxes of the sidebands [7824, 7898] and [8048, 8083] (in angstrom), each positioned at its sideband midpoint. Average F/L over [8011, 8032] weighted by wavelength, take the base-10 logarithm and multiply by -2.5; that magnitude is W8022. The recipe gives -0.02 mag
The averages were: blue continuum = 15.3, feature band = 16.7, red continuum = 16.8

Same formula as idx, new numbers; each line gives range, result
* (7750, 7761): 16.3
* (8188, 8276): 17.7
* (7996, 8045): 16.7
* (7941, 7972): 16.2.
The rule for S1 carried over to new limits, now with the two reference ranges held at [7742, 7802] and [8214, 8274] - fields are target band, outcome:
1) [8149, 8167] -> 0.09 mag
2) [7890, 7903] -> 0.04 mag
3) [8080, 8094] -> 0.01 mag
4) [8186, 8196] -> 0.03 mag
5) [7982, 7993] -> 0.06 mag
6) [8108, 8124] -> 0.05 mag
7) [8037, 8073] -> 0.03 mag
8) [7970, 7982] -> 0.03 mag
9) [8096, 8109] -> 0.05 mag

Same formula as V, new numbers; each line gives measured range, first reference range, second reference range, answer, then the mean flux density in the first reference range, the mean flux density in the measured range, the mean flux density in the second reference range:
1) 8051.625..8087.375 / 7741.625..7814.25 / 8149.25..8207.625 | -0.02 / 15.9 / 16.8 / 16.8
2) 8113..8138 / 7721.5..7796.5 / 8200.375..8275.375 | 0.03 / 15.9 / 16.8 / 17.8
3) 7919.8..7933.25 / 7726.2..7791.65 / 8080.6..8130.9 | 0.03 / 15.9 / 15.9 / 16.8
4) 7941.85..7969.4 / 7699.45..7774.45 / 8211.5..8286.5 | 0.04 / 16.1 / 16.1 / 17.7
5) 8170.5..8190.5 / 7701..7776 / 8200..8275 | 0.04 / 16.1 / 16.9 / 17.8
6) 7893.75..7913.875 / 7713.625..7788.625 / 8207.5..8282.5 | 0.03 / 16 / 16.1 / 17.7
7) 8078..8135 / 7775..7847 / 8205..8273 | 0.02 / 15.4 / 16.8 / 17.8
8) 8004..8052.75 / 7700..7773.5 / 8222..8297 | 0.01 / 16.1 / 16.7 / 17.6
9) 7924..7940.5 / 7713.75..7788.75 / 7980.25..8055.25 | 0.03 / 16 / 15.9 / 16.6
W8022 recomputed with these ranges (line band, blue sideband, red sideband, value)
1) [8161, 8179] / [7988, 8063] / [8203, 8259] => 0.02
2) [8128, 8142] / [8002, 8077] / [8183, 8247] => 0.02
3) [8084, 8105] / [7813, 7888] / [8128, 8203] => -0.03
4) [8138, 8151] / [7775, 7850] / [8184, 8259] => 0.05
